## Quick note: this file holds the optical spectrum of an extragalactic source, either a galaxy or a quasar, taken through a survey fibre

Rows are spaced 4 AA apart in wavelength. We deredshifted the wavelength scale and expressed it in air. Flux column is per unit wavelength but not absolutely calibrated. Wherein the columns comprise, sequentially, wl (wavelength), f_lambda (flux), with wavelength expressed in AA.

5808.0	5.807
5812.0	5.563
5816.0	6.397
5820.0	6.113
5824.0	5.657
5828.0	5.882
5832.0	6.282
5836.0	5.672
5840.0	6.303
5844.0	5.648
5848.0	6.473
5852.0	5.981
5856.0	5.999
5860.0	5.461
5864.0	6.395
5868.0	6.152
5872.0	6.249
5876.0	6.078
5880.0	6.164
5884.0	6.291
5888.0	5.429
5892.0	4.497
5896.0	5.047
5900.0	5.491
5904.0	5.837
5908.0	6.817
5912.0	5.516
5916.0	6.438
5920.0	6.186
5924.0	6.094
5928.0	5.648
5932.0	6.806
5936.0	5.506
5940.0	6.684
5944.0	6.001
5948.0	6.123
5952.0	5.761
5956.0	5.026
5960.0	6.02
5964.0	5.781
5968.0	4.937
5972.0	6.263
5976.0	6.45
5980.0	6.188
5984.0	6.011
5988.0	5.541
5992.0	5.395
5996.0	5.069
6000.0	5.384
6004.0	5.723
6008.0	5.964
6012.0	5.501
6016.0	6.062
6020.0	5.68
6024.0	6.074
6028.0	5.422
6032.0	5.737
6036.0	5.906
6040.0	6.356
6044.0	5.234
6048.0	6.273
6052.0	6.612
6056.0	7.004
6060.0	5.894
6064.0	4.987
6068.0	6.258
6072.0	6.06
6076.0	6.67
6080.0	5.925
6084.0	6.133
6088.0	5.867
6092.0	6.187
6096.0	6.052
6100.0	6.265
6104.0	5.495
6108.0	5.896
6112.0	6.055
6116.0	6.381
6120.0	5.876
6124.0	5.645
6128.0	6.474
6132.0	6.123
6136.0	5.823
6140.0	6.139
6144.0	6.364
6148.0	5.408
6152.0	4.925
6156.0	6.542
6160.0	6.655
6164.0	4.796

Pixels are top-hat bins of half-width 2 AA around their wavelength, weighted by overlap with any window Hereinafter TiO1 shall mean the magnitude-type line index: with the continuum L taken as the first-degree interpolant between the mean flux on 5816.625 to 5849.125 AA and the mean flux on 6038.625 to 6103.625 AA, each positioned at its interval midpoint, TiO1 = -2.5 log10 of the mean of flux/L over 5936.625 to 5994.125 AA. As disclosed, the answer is 0.04 mag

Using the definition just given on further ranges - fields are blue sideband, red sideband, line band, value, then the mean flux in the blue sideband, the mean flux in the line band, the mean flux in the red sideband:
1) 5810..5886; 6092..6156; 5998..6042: 0.03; 6.04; 5.8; 5.96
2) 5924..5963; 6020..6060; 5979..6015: 0.07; 5.96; 5.64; 6.04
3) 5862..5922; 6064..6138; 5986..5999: 0.12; 5.91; 5.34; 6.04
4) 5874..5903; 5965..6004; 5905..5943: -0.10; 5.58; 6.17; 5.7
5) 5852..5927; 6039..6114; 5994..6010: 0.09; 5.9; 5.53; 6.06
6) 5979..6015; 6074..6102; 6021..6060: -0.03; 5.64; 6.05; 6.16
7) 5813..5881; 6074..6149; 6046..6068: -0.02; 6.04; 6.16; 6.05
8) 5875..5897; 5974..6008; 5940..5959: -0.03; 5.59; 5.84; 5.73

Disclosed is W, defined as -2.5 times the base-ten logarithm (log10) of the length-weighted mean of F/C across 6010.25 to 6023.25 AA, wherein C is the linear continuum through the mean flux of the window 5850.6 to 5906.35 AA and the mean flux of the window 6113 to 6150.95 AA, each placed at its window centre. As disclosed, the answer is 0.02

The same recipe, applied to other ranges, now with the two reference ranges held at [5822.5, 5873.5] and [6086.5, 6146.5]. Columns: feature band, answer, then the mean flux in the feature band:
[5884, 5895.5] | 0.16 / 5.2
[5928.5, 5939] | -0.02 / 6.13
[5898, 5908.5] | 0.01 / 5.94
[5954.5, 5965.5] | 0.07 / 5.63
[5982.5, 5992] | 0.06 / 5.68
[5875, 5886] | -0.03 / 6.19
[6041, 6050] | 0.04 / 5.82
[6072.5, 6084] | -0.04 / 6.24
